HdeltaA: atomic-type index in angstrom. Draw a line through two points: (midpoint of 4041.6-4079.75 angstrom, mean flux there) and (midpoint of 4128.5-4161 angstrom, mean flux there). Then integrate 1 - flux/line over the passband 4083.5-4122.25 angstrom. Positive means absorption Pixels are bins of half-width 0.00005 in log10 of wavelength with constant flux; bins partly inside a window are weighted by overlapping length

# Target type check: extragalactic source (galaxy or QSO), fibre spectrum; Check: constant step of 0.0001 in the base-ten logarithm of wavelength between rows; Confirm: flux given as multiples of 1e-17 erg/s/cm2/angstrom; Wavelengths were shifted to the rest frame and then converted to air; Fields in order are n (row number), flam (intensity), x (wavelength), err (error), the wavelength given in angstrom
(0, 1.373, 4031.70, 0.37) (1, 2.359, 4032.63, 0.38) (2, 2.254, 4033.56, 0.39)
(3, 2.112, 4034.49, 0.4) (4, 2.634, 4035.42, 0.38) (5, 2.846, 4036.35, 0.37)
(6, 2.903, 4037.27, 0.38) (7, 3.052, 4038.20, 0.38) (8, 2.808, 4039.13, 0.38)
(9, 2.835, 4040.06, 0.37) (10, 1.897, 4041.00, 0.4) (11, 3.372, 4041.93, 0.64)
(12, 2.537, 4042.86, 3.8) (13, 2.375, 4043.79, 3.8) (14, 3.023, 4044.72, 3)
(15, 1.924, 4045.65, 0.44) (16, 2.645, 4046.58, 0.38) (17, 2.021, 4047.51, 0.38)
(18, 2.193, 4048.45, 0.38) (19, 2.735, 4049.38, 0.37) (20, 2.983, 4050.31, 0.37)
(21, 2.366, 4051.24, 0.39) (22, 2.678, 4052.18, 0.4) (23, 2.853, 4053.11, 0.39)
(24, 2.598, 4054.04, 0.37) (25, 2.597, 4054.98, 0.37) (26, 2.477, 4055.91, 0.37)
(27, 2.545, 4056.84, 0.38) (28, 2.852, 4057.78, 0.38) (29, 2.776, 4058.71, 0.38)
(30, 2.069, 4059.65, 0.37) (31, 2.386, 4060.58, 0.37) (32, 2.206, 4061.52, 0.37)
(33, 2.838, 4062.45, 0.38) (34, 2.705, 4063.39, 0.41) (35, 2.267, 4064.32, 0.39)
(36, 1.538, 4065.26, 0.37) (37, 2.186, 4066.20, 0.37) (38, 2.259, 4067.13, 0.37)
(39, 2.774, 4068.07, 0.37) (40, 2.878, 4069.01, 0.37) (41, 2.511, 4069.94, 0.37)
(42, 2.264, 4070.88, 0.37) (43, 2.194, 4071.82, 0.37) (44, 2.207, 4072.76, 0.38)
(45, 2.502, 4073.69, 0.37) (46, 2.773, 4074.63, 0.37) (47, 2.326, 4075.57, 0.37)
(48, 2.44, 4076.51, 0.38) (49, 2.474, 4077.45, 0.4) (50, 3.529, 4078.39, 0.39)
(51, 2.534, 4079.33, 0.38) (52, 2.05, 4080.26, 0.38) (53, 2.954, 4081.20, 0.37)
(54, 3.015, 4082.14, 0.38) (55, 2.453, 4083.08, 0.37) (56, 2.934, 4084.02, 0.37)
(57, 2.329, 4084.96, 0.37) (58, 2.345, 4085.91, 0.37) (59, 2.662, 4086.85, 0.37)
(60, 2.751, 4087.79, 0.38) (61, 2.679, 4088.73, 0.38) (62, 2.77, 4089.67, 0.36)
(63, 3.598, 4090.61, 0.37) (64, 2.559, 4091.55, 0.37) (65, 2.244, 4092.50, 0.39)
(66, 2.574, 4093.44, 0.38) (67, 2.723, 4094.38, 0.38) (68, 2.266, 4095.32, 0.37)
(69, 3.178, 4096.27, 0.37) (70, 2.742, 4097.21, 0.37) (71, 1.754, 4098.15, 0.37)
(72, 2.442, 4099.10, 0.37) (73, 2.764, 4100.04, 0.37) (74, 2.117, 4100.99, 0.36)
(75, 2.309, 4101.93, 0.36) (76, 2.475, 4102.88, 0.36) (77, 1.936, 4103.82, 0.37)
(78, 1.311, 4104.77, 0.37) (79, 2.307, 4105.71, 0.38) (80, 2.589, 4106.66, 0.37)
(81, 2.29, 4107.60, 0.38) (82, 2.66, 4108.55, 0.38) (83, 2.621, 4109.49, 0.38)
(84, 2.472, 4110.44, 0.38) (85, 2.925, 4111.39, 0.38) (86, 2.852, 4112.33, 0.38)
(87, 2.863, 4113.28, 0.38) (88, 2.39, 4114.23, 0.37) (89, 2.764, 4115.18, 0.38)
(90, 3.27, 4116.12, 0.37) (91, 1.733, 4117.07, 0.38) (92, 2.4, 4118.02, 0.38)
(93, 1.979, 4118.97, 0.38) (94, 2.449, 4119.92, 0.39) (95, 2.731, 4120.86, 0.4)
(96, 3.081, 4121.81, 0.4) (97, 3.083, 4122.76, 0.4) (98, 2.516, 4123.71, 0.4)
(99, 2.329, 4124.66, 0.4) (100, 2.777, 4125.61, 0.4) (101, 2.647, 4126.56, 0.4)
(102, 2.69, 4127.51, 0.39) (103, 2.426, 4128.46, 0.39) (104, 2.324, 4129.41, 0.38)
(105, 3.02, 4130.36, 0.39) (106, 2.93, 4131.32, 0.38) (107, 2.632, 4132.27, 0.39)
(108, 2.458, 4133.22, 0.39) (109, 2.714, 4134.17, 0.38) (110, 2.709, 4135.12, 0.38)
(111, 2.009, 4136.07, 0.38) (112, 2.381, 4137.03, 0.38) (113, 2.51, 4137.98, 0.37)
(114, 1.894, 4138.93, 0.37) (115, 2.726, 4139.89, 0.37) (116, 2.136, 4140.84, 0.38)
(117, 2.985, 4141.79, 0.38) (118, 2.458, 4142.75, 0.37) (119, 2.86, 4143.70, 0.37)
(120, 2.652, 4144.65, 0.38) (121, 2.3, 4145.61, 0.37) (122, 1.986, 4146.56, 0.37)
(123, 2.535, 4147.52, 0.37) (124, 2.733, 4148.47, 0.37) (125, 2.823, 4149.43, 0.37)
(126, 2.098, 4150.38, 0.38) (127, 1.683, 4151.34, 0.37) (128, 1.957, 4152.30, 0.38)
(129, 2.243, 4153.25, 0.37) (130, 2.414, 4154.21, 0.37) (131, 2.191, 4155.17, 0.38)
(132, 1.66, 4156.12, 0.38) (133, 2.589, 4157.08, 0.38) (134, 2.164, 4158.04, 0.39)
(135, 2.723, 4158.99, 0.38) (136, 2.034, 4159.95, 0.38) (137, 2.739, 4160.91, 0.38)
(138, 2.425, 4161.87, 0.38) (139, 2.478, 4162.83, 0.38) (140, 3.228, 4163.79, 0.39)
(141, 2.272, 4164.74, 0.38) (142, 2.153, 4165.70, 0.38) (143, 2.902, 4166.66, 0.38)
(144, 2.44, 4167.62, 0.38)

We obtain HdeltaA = -1.02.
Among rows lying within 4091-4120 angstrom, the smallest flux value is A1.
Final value 1.311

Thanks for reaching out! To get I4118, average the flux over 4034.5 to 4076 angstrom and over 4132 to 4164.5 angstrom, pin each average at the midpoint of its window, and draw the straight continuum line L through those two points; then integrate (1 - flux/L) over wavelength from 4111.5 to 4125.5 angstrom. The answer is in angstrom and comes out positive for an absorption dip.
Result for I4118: -0.9 angstrom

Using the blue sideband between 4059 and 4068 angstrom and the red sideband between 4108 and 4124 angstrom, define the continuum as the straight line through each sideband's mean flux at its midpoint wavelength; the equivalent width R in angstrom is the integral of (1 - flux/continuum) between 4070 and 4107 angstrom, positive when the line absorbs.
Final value -0.86 angstrom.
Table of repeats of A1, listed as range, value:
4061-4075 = 1.538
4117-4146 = 1.733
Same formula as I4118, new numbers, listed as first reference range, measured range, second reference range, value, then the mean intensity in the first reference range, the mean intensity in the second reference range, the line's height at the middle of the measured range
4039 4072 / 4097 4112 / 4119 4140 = 1.16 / 2.5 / 2.58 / 2.55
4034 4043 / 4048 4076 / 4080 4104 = 1.72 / 2.7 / 2.57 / 2.65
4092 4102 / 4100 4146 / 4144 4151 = -1.16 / 2.47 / 2.44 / 2.46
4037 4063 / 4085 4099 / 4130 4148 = -0.34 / 2.59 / 2.52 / 2.55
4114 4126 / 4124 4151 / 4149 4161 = -1.28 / 2.58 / 2.24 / 2.41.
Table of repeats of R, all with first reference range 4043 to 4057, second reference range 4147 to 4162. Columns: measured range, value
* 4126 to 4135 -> -1.11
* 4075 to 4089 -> -0.94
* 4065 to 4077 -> 0.49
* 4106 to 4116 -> -1.06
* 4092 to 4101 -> -0.24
